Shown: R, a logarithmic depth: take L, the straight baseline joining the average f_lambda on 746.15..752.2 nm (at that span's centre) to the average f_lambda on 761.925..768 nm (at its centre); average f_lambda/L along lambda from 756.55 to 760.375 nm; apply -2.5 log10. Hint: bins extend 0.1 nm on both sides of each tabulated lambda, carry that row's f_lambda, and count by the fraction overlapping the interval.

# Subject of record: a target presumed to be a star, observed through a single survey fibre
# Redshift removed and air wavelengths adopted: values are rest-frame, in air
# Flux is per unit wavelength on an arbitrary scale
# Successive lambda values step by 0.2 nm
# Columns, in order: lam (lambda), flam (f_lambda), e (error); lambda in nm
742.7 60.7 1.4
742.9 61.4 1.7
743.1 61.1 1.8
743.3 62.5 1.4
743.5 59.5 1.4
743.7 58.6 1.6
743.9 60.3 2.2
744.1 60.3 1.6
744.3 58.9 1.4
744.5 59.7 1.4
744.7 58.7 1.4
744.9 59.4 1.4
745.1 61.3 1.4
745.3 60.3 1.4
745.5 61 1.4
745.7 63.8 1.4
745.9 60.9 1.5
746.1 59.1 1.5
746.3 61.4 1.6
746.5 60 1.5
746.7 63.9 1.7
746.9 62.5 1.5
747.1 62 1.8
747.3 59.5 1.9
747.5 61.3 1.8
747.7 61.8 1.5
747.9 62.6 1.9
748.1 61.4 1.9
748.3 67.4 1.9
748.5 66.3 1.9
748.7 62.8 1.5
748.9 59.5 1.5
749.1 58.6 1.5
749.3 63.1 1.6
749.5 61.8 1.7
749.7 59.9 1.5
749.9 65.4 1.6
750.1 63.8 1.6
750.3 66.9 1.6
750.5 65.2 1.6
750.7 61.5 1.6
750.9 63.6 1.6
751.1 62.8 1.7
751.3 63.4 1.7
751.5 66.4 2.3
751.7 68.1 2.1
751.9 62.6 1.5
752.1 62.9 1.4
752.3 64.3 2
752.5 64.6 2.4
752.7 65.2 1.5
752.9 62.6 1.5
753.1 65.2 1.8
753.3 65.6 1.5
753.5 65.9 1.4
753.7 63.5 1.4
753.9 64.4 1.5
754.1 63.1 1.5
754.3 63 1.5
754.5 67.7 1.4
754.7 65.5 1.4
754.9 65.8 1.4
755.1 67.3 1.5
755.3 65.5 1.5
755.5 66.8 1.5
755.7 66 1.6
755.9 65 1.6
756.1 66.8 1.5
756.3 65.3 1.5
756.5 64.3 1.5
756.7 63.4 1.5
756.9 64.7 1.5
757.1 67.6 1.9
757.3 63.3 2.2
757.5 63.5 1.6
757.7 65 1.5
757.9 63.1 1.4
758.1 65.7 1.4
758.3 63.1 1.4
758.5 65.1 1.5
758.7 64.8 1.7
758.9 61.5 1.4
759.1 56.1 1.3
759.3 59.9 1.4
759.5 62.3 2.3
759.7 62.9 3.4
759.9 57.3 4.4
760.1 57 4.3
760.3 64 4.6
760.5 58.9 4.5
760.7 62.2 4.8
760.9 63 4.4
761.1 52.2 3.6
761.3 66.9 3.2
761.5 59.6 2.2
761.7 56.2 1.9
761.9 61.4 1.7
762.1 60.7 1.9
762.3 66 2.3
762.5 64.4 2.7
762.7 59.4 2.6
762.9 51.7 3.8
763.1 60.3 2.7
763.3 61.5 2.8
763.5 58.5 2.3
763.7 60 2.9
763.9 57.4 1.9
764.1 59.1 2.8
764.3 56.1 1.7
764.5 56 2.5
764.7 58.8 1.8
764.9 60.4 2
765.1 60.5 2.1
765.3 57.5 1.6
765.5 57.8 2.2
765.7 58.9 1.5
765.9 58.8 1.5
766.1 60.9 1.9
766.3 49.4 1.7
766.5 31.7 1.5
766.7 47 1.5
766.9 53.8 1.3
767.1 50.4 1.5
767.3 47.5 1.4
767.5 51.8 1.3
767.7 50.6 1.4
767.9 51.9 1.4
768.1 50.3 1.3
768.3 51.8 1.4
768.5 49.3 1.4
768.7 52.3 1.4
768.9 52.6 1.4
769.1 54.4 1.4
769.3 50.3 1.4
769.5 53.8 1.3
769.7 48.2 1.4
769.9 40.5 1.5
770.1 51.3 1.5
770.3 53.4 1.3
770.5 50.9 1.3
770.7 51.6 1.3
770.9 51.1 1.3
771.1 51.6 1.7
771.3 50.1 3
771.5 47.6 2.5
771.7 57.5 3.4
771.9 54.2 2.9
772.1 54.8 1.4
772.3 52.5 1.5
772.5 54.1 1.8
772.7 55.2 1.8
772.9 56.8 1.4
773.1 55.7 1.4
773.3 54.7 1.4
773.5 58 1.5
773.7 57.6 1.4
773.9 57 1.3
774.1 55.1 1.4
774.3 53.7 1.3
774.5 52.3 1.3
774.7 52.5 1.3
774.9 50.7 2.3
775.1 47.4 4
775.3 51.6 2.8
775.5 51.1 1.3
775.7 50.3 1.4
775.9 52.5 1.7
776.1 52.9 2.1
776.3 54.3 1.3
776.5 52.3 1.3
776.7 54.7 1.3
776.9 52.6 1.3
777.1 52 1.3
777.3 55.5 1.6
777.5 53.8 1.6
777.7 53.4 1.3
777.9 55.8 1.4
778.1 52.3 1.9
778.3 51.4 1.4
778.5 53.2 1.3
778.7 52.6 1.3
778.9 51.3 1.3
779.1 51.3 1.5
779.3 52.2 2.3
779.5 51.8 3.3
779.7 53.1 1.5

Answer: -0.07 mag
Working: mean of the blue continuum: 62.9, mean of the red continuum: 56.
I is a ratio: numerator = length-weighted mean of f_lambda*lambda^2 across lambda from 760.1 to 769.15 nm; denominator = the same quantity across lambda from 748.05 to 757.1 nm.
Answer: 0.9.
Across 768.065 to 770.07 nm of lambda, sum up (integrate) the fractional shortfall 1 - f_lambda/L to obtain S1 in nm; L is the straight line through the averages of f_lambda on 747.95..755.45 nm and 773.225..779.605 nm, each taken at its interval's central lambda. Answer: 0.21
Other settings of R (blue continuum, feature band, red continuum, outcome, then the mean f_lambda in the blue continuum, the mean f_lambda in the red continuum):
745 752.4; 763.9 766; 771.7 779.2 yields -0.02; 62.7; 53.5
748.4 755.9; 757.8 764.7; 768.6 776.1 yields -0.03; 64.2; 52.6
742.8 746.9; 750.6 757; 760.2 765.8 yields -0.08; 60.7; 59.6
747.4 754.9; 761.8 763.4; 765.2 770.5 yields -0.10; 63.8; 51.4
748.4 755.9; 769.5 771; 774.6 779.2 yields 0.12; 64.2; 52.4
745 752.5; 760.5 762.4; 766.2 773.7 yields -0.09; 62.7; 51.4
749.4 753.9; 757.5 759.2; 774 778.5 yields -0.04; 64.2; 52.7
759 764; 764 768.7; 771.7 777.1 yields 0.08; 60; 53.7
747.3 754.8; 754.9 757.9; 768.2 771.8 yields -0.09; 63.7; 51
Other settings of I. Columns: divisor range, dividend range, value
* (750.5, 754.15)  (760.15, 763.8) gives 0.96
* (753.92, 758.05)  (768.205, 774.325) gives 0.84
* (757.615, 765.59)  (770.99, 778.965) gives 0.91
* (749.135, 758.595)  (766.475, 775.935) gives 0.84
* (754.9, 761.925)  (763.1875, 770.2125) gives 0.87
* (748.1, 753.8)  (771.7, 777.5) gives 0.90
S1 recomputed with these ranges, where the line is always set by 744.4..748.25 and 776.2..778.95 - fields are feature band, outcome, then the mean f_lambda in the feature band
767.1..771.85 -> 0.38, 50.9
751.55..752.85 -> -0.11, 64.6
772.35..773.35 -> -0.01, 55.2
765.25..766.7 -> 0.08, 53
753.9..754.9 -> -0.10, 64.9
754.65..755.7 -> -0.13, 66.2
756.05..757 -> -0.10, 64.8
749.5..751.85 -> -0.16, 64.1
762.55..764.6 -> -0.05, 58.2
